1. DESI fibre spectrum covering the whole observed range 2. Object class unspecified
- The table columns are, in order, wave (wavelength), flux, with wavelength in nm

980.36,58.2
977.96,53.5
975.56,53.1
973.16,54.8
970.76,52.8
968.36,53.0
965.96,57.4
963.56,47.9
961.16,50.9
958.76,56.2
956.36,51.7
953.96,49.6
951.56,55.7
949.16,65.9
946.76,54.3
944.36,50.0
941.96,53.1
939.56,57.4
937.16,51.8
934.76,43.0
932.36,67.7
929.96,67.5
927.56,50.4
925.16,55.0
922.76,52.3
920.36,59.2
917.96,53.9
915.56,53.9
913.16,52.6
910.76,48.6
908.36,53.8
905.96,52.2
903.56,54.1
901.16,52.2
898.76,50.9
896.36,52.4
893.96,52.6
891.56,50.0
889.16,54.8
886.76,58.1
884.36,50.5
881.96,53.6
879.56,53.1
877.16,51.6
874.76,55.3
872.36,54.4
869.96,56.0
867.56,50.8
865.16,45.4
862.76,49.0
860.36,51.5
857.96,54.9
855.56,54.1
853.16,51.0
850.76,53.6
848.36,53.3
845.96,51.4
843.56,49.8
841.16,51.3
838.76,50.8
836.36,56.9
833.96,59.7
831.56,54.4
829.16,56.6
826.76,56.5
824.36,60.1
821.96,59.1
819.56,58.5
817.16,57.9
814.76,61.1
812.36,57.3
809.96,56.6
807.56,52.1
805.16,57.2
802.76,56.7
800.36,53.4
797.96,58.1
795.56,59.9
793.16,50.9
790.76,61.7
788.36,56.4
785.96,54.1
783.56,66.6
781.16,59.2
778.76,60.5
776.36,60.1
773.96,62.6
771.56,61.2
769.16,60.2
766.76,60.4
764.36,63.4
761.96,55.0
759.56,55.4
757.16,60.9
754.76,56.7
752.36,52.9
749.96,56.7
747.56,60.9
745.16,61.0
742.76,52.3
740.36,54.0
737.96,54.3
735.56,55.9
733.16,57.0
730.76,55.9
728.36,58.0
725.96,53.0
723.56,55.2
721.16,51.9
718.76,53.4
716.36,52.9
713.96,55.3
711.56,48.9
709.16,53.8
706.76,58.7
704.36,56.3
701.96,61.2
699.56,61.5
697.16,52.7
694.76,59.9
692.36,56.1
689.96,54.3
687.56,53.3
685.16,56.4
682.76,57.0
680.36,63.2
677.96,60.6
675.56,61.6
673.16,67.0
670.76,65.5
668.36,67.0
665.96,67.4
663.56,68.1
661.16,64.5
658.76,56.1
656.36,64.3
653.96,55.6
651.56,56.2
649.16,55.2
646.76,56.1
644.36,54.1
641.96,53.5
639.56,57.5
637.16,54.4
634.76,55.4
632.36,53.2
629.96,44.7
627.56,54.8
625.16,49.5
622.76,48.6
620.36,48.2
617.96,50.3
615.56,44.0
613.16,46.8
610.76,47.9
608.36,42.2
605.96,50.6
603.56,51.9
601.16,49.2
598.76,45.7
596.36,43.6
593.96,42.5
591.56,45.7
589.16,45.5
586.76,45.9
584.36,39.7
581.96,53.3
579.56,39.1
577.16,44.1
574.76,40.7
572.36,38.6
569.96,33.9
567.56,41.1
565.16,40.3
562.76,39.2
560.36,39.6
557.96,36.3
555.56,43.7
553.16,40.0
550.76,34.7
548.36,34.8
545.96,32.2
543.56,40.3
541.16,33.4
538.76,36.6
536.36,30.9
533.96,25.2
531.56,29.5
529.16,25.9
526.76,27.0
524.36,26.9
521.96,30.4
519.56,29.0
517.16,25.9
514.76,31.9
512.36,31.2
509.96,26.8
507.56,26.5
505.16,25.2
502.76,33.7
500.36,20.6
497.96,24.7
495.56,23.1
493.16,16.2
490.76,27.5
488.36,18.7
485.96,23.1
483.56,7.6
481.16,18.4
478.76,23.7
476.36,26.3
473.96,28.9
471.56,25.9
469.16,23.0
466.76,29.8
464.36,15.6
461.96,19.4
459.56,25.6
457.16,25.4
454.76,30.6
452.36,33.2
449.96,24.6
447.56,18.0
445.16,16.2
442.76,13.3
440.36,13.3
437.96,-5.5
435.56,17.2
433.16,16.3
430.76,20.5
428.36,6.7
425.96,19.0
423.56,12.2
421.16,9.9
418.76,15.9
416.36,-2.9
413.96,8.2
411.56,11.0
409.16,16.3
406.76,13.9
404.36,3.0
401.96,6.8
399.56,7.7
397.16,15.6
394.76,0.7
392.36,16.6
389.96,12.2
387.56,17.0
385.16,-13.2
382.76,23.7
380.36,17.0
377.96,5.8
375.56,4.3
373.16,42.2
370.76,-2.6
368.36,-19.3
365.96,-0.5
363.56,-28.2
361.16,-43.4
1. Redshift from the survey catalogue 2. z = 0.437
